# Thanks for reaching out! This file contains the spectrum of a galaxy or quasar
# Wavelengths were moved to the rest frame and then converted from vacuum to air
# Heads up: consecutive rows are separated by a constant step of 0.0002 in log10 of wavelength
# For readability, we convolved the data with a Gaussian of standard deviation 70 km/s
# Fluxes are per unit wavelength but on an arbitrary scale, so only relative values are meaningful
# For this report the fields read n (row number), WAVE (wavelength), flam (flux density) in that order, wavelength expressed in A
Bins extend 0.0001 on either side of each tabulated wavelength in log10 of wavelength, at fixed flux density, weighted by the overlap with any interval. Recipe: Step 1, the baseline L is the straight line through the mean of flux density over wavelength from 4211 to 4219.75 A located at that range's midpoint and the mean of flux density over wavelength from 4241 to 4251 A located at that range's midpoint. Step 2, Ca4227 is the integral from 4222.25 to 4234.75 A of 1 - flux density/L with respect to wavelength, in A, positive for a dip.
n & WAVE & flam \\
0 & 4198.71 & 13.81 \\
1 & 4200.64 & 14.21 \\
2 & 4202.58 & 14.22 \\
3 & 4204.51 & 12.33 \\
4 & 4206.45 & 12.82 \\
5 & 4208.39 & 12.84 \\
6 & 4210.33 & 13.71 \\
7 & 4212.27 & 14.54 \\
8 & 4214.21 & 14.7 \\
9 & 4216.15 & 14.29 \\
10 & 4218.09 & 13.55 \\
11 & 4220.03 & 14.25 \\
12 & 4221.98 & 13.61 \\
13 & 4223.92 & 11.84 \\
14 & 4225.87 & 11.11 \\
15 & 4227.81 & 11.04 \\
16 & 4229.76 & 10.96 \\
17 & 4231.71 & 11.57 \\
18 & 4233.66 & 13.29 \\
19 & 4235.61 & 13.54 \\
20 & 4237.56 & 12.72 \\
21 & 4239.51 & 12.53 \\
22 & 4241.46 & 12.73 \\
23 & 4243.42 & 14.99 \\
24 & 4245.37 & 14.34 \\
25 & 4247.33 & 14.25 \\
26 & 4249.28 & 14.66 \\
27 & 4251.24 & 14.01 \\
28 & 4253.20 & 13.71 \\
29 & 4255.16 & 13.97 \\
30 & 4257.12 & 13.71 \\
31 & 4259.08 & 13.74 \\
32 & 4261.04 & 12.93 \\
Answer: 2.2 A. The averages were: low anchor 14.3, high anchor 14.3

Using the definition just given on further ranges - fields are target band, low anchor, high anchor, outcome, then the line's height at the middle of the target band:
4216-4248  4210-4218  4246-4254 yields 2.9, 14.2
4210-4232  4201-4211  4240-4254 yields 0.9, 13.5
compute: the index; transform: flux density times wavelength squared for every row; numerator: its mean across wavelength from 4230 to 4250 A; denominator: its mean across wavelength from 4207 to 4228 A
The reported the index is 1.02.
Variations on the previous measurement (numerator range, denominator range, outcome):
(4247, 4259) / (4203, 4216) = 1.05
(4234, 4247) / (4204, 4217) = 1.00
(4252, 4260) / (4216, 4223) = 1.01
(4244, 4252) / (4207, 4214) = 1.06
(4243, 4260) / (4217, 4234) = 1.16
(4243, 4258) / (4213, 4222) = 1.02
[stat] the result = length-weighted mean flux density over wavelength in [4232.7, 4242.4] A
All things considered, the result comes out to 13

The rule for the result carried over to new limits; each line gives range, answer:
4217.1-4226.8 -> 12.9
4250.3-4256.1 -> 13.9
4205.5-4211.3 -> 13.1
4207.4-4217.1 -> 14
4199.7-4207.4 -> 13.4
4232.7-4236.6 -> 13.4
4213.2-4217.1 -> 14.5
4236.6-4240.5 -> 12.6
